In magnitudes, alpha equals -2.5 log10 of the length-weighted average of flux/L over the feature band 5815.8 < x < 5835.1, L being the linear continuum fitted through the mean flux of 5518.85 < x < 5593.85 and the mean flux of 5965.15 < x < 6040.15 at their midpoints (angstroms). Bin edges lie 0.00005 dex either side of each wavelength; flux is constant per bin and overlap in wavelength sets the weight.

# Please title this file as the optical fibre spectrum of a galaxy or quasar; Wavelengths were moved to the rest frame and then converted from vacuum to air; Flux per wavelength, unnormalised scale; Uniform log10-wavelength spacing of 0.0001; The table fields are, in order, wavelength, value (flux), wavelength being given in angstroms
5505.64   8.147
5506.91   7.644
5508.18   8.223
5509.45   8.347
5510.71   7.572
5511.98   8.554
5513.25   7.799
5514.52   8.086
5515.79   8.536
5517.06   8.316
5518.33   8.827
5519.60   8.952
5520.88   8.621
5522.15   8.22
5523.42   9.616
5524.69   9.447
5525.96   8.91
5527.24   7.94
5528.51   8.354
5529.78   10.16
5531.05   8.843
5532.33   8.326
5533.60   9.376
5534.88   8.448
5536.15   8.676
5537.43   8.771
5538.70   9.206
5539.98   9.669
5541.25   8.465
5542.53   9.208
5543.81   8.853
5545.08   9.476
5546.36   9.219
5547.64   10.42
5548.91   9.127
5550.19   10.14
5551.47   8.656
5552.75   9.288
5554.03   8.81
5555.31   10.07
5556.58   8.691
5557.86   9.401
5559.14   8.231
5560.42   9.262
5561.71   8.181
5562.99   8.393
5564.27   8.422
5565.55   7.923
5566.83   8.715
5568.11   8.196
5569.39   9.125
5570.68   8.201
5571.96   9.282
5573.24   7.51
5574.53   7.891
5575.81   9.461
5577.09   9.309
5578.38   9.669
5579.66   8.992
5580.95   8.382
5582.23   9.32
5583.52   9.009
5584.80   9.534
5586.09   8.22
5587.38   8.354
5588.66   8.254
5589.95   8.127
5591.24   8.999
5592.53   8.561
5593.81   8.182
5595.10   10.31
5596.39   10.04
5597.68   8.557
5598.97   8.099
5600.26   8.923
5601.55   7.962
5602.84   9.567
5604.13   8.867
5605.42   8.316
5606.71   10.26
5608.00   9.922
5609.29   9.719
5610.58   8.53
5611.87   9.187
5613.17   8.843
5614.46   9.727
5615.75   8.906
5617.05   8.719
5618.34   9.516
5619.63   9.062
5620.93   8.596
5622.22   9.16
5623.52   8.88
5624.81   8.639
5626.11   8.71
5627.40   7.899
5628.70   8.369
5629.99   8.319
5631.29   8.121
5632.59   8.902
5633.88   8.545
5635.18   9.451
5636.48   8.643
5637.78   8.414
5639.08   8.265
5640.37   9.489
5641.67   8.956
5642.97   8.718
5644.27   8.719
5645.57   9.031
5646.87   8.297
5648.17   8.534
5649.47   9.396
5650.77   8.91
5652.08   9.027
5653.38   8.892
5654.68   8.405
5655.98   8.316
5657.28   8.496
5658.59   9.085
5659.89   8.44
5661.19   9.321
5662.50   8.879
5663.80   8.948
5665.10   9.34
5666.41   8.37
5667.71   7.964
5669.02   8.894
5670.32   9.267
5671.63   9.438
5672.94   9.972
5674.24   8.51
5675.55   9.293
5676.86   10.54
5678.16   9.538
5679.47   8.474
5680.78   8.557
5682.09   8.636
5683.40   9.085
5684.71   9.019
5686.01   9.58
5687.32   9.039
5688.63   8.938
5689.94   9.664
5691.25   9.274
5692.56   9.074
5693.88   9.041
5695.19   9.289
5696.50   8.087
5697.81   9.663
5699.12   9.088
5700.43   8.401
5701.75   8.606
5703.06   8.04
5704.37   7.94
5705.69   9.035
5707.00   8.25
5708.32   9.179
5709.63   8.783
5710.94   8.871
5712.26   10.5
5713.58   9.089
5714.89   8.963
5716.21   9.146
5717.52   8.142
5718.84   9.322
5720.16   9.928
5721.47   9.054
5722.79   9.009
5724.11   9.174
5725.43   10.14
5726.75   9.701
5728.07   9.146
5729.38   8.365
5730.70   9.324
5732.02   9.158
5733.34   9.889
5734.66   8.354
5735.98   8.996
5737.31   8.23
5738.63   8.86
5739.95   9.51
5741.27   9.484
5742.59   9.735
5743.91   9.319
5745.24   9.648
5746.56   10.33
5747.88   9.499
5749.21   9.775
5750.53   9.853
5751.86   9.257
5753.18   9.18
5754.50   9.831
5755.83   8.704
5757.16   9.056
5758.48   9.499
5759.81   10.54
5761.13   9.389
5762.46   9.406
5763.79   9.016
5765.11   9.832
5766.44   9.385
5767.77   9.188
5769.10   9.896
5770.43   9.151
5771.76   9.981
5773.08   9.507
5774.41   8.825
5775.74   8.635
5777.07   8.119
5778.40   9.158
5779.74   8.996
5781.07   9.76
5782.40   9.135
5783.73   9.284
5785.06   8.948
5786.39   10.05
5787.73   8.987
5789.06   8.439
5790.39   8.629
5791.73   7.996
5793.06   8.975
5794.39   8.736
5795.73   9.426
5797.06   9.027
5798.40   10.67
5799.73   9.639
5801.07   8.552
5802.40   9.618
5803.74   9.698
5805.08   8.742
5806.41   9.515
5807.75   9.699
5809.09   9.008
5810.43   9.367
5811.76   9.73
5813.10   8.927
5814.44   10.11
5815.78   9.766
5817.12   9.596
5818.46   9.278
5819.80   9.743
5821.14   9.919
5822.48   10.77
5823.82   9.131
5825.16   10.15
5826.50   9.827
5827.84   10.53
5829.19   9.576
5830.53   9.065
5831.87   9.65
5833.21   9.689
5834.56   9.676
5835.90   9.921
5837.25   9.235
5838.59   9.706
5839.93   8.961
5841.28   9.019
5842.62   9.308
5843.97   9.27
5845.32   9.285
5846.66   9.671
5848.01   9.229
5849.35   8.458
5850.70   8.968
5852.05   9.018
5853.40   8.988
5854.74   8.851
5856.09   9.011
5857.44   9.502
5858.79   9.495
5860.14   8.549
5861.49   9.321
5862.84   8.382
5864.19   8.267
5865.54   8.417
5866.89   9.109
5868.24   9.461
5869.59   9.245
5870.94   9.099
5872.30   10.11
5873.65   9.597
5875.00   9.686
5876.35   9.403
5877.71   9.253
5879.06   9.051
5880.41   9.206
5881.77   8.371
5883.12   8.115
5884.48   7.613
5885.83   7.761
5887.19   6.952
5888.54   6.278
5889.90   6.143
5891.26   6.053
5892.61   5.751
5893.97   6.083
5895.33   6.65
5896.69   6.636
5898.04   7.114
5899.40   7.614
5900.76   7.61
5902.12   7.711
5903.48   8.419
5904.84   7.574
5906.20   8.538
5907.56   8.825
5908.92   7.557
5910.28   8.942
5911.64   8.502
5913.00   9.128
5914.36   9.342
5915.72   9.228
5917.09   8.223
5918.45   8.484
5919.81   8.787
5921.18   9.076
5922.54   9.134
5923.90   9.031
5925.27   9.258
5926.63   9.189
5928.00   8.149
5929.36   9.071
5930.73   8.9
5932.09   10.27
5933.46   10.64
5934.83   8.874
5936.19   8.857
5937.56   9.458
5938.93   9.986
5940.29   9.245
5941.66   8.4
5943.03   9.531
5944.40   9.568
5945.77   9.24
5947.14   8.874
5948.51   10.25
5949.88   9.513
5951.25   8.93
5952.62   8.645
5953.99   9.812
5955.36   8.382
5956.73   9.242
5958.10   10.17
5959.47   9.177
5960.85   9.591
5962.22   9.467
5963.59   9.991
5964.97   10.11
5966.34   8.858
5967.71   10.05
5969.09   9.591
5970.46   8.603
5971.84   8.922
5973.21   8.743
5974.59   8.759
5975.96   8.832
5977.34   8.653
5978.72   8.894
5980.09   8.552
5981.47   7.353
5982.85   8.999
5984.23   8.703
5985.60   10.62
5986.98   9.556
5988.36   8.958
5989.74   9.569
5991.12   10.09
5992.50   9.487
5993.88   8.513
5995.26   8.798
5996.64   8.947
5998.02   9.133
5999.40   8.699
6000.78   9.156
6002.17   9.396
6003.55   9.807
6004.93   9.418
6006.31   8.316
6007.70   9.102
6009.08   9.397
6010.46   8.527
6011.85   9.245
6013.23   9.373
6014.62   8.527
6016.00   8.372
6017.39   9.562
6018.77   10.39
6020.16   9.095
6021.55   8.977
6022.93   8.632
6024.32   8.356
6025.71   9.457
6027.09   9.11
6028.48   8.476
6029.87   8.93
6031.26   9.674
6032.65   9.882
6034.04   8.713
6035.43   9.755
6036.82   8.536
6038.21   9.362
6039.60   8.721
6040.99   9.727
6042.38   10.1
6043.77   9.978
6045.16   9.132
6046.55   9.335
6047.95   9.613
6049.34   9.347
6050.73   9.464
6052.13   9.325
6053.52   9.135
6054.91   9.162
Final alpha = -0.09 mag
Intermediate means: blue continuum 8.87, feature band 9.76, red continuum 9.08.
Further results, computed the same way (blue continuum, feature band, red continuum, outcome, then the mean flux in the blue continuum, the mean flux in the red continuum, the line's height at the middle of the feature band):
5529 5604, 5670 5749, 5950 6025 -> -0.019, 8.9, 9.13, 8.98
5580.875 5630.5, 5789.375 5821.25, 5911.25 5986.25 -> -0.033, 8.89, 9.16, 9.05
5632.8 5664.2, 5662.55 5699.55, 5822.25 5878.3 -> -0.025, 8.8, 9.32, 8.88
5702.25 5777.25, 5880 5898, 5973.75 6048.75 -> 0.292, 9.24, 9.13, 9.18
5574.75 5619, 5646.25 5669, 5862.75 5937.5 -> 0.017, 9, 8.42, 8.89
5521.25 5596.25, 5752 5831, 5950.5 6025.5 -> -0.042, 8.9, 9.13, 9.03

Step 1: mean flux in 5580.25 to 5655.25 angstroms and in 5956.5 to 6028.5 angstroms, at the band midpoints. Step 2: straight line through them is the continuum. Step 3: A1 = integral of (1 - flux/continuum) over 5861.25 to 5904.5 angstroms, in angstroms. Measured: 4.76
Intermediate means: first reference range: 8.85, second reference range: 9.14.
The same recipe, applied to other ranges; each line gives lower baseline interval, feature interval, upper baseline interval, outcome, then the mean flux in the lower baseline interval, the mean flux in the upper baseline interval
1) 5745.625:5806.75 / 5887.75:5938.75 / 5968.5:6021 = 4.96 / 9.3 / 9.07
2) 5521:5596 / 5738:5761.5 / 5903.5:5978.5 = -1.38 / 8.9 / 9.11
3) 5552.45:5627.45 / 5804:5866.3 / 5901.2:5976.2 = -2.32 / 8.87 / 9.08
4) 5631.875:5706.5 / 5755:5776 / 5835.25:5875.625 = -0.82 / 8.91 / 9.17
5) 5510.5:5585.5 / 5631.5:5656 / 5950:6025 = 0.36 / 8.86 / 9.13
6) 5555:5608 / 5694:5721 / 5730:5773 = 0.99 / 8.81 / 9.42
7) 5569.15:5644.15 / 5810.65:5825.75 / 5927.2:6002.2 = -1.10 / 8.85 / 9.21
